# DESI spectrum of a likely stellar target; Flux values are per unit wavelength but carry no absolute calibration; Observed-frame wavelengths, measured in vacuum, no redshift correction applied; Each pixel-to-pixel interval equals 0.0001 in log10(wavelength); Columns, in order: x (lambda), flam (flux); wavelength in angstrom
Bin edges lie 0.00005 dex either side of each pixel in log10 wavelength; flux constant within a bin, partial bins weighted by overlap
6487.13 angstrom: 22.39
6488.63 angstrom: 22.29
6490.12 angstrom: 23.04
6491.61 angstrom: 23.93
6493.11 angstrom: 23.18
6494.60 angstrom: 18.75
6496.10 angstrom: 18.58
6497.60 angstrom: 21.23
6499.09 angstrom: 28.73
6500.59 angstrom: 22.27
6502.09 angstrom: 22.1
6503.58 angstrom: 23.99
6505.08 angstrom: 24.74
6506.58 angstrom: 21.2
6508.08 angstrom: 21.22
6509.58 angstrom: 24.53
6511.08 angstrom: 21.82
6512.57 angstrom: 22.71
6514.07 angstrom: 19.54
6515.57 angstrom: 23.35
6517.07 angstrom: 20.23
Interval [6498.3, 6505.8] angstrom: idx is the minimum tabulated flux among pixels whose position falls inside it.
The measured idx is 22.1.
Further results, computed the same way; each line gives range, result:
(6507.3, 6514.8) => 19.54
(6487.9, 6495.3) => 18.75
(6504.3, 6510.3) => 21.2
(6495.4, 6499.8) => 18.58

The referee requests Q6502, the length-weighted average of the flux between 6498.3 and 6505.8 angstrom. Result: 24.4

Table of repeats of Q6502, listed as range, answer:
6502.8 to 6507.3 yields 23.3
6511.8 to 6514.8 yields 21.2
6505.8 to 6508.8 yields 21.2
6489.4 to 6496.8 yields 21.5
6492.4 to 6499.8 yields 22.1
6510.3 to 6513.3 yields 22.3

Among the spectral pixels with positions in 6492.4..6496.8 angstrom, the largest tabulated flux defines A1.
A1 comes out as 23.18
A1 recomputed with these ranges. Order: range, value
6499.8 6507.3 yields 24.74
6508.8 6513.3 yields 24.53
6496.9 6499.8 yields 28.73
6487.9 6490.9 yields 23.04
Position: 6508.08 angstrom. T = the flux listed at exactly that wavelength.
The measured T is 21.22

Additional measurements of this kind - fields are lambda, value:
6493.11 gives 23.18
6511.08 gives 21.82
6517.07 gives 20.23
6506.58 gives 21.2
